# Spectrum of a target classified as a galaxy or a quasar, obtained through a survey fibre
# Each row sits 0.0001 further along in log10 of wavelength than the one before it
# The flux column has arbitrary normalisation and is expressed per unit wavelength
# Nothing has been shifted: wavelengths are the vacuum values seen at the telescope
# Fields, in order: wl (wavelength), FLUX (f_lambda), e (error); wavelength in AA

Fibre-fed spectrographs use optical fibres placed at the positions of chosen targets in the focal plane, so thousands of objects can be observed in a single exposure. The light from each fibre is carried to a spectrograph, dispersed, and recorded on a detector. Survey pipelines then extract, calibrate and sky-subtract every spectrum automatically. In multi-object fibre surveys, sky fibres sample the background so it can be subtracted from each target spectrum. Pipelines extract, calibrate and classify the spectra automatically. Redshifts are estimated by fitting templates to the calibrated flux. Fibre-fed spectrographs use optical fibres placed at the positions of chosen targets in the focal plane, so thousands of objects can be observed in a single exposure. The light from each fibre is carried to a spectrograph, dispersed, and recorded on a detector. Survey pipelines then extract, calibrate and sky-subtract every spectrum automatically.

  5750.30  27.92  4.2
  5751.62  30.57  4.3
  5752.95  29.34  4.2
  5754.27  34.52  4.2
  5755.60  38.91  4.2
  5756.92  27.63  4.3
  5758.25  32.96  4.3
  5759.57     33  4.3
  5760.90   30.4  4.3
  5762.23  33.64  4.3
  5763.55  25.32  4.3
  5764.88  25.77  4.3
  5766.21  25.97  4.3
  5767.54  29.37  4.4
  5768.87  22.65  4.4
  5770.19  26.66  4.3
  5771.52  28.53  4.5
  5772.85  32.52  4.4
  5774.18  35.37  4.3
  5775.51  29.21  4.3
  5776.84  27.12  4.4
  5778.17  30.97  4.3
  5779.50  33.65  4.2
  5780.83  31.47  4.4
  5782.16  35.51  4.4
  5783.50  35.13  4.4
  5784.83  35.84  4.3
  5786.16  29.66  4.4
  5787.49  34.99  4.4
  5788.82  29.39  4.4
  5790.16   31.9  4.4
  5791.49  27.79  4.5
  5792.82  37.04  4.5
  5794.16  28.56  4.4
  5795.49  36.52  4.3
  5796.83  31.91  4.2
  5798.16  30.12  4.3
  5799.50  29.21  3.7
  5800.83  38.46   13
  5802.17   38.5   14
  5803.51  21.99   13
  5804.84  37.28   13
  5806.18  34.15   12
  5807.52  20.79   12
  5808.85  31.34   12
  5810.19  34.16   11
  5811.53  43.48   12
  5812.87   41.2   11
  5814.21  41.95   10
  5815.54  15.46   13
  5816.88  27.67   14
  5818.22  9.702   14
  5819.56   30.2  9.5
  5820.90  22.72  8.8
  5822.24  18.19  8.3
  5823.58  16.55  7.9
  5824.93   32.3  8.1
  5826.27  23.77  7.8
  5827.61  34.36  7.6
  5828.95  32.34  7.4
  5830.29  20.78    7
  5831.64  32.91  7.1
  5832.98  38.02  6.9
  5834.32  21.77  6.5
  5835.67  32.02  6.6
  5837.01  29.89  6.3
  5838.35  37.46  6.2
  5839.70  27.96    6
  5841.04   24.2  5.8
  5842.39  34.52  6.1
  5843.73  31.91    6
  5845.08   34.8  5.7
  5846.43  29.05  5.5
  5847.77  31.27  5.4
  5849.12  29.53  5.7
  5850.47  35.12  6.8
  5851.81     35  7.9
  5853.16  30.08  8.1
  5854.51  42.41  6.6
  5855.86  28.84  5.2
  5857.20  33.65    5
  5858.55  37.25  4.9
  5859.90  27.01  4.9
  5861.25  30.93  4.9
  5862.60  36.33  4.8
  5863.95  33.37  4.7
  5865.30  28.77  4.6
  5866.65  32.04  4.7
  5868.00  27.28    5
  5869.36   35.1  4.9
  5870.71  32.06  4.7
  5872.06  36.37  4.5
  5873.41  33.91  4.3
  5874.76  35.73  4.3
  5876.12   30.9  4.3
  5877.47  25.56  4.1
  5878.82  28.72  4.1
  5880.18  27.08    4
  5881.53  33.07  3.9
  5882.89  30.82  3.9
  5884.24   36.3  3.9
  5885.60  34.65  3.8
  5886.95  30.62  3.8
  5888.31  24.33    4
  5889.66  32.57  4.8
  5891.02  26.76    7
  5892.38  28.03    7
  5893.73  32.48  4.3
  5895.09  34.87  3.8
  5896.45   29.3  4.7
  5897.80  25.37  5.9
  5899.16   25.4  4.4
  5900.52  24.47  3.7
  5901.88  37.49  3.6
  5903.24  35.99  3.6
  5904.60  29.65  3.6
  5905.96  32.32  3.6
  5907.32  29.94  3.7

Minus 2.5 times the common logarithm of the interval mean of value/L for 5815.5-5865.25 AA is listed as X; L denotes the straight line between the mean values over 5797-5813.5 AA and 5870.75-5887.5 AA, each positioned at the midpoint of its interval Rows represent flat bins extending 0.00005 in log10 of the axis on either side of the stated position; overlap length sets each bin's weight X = 0.106 mag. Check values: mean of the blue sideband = 33.3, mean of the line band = 29.6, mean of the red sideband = 32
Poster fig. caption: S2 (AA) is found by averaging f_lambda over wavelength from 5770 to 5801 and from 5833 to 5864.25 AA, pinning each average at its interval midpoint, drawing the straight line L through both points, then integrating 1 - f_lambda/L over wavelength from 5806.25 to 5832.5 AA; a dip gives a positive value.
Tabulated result 3.2 AA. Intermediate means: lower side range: 32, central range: 28.1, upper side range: 32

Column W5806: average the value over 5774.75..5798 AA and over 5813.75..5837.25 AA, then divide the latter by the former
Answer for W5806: 0.83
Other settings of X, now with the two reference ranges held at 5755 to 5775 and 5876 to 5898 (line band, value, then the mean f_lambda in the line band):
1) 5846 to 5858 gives -0.097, 32.9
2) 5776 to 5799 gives -0.078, 32.2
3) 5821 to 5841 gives 0.070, 28.2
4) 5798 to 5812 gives -0.091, 32.6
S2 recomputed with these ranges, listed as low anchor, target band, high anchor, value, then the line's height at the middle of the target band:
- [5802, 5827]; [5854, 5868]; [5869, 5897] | -1.06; 30.4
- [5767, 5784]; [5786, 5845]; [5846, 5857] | 2.92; 31.8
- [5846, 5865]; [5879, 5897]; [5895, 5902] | -0.81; 29.5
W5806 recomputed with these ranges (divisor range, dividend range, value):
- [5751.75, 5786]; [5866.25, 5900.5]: 0.99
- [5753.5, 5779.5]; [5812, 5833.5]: 0.91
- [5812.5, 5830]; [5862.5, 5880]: 1.21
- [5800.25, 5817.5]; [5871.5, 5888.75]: 0.96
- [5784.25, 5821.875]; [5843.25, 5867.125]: 1.05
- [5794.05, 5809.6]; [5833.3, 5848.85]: 0.97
